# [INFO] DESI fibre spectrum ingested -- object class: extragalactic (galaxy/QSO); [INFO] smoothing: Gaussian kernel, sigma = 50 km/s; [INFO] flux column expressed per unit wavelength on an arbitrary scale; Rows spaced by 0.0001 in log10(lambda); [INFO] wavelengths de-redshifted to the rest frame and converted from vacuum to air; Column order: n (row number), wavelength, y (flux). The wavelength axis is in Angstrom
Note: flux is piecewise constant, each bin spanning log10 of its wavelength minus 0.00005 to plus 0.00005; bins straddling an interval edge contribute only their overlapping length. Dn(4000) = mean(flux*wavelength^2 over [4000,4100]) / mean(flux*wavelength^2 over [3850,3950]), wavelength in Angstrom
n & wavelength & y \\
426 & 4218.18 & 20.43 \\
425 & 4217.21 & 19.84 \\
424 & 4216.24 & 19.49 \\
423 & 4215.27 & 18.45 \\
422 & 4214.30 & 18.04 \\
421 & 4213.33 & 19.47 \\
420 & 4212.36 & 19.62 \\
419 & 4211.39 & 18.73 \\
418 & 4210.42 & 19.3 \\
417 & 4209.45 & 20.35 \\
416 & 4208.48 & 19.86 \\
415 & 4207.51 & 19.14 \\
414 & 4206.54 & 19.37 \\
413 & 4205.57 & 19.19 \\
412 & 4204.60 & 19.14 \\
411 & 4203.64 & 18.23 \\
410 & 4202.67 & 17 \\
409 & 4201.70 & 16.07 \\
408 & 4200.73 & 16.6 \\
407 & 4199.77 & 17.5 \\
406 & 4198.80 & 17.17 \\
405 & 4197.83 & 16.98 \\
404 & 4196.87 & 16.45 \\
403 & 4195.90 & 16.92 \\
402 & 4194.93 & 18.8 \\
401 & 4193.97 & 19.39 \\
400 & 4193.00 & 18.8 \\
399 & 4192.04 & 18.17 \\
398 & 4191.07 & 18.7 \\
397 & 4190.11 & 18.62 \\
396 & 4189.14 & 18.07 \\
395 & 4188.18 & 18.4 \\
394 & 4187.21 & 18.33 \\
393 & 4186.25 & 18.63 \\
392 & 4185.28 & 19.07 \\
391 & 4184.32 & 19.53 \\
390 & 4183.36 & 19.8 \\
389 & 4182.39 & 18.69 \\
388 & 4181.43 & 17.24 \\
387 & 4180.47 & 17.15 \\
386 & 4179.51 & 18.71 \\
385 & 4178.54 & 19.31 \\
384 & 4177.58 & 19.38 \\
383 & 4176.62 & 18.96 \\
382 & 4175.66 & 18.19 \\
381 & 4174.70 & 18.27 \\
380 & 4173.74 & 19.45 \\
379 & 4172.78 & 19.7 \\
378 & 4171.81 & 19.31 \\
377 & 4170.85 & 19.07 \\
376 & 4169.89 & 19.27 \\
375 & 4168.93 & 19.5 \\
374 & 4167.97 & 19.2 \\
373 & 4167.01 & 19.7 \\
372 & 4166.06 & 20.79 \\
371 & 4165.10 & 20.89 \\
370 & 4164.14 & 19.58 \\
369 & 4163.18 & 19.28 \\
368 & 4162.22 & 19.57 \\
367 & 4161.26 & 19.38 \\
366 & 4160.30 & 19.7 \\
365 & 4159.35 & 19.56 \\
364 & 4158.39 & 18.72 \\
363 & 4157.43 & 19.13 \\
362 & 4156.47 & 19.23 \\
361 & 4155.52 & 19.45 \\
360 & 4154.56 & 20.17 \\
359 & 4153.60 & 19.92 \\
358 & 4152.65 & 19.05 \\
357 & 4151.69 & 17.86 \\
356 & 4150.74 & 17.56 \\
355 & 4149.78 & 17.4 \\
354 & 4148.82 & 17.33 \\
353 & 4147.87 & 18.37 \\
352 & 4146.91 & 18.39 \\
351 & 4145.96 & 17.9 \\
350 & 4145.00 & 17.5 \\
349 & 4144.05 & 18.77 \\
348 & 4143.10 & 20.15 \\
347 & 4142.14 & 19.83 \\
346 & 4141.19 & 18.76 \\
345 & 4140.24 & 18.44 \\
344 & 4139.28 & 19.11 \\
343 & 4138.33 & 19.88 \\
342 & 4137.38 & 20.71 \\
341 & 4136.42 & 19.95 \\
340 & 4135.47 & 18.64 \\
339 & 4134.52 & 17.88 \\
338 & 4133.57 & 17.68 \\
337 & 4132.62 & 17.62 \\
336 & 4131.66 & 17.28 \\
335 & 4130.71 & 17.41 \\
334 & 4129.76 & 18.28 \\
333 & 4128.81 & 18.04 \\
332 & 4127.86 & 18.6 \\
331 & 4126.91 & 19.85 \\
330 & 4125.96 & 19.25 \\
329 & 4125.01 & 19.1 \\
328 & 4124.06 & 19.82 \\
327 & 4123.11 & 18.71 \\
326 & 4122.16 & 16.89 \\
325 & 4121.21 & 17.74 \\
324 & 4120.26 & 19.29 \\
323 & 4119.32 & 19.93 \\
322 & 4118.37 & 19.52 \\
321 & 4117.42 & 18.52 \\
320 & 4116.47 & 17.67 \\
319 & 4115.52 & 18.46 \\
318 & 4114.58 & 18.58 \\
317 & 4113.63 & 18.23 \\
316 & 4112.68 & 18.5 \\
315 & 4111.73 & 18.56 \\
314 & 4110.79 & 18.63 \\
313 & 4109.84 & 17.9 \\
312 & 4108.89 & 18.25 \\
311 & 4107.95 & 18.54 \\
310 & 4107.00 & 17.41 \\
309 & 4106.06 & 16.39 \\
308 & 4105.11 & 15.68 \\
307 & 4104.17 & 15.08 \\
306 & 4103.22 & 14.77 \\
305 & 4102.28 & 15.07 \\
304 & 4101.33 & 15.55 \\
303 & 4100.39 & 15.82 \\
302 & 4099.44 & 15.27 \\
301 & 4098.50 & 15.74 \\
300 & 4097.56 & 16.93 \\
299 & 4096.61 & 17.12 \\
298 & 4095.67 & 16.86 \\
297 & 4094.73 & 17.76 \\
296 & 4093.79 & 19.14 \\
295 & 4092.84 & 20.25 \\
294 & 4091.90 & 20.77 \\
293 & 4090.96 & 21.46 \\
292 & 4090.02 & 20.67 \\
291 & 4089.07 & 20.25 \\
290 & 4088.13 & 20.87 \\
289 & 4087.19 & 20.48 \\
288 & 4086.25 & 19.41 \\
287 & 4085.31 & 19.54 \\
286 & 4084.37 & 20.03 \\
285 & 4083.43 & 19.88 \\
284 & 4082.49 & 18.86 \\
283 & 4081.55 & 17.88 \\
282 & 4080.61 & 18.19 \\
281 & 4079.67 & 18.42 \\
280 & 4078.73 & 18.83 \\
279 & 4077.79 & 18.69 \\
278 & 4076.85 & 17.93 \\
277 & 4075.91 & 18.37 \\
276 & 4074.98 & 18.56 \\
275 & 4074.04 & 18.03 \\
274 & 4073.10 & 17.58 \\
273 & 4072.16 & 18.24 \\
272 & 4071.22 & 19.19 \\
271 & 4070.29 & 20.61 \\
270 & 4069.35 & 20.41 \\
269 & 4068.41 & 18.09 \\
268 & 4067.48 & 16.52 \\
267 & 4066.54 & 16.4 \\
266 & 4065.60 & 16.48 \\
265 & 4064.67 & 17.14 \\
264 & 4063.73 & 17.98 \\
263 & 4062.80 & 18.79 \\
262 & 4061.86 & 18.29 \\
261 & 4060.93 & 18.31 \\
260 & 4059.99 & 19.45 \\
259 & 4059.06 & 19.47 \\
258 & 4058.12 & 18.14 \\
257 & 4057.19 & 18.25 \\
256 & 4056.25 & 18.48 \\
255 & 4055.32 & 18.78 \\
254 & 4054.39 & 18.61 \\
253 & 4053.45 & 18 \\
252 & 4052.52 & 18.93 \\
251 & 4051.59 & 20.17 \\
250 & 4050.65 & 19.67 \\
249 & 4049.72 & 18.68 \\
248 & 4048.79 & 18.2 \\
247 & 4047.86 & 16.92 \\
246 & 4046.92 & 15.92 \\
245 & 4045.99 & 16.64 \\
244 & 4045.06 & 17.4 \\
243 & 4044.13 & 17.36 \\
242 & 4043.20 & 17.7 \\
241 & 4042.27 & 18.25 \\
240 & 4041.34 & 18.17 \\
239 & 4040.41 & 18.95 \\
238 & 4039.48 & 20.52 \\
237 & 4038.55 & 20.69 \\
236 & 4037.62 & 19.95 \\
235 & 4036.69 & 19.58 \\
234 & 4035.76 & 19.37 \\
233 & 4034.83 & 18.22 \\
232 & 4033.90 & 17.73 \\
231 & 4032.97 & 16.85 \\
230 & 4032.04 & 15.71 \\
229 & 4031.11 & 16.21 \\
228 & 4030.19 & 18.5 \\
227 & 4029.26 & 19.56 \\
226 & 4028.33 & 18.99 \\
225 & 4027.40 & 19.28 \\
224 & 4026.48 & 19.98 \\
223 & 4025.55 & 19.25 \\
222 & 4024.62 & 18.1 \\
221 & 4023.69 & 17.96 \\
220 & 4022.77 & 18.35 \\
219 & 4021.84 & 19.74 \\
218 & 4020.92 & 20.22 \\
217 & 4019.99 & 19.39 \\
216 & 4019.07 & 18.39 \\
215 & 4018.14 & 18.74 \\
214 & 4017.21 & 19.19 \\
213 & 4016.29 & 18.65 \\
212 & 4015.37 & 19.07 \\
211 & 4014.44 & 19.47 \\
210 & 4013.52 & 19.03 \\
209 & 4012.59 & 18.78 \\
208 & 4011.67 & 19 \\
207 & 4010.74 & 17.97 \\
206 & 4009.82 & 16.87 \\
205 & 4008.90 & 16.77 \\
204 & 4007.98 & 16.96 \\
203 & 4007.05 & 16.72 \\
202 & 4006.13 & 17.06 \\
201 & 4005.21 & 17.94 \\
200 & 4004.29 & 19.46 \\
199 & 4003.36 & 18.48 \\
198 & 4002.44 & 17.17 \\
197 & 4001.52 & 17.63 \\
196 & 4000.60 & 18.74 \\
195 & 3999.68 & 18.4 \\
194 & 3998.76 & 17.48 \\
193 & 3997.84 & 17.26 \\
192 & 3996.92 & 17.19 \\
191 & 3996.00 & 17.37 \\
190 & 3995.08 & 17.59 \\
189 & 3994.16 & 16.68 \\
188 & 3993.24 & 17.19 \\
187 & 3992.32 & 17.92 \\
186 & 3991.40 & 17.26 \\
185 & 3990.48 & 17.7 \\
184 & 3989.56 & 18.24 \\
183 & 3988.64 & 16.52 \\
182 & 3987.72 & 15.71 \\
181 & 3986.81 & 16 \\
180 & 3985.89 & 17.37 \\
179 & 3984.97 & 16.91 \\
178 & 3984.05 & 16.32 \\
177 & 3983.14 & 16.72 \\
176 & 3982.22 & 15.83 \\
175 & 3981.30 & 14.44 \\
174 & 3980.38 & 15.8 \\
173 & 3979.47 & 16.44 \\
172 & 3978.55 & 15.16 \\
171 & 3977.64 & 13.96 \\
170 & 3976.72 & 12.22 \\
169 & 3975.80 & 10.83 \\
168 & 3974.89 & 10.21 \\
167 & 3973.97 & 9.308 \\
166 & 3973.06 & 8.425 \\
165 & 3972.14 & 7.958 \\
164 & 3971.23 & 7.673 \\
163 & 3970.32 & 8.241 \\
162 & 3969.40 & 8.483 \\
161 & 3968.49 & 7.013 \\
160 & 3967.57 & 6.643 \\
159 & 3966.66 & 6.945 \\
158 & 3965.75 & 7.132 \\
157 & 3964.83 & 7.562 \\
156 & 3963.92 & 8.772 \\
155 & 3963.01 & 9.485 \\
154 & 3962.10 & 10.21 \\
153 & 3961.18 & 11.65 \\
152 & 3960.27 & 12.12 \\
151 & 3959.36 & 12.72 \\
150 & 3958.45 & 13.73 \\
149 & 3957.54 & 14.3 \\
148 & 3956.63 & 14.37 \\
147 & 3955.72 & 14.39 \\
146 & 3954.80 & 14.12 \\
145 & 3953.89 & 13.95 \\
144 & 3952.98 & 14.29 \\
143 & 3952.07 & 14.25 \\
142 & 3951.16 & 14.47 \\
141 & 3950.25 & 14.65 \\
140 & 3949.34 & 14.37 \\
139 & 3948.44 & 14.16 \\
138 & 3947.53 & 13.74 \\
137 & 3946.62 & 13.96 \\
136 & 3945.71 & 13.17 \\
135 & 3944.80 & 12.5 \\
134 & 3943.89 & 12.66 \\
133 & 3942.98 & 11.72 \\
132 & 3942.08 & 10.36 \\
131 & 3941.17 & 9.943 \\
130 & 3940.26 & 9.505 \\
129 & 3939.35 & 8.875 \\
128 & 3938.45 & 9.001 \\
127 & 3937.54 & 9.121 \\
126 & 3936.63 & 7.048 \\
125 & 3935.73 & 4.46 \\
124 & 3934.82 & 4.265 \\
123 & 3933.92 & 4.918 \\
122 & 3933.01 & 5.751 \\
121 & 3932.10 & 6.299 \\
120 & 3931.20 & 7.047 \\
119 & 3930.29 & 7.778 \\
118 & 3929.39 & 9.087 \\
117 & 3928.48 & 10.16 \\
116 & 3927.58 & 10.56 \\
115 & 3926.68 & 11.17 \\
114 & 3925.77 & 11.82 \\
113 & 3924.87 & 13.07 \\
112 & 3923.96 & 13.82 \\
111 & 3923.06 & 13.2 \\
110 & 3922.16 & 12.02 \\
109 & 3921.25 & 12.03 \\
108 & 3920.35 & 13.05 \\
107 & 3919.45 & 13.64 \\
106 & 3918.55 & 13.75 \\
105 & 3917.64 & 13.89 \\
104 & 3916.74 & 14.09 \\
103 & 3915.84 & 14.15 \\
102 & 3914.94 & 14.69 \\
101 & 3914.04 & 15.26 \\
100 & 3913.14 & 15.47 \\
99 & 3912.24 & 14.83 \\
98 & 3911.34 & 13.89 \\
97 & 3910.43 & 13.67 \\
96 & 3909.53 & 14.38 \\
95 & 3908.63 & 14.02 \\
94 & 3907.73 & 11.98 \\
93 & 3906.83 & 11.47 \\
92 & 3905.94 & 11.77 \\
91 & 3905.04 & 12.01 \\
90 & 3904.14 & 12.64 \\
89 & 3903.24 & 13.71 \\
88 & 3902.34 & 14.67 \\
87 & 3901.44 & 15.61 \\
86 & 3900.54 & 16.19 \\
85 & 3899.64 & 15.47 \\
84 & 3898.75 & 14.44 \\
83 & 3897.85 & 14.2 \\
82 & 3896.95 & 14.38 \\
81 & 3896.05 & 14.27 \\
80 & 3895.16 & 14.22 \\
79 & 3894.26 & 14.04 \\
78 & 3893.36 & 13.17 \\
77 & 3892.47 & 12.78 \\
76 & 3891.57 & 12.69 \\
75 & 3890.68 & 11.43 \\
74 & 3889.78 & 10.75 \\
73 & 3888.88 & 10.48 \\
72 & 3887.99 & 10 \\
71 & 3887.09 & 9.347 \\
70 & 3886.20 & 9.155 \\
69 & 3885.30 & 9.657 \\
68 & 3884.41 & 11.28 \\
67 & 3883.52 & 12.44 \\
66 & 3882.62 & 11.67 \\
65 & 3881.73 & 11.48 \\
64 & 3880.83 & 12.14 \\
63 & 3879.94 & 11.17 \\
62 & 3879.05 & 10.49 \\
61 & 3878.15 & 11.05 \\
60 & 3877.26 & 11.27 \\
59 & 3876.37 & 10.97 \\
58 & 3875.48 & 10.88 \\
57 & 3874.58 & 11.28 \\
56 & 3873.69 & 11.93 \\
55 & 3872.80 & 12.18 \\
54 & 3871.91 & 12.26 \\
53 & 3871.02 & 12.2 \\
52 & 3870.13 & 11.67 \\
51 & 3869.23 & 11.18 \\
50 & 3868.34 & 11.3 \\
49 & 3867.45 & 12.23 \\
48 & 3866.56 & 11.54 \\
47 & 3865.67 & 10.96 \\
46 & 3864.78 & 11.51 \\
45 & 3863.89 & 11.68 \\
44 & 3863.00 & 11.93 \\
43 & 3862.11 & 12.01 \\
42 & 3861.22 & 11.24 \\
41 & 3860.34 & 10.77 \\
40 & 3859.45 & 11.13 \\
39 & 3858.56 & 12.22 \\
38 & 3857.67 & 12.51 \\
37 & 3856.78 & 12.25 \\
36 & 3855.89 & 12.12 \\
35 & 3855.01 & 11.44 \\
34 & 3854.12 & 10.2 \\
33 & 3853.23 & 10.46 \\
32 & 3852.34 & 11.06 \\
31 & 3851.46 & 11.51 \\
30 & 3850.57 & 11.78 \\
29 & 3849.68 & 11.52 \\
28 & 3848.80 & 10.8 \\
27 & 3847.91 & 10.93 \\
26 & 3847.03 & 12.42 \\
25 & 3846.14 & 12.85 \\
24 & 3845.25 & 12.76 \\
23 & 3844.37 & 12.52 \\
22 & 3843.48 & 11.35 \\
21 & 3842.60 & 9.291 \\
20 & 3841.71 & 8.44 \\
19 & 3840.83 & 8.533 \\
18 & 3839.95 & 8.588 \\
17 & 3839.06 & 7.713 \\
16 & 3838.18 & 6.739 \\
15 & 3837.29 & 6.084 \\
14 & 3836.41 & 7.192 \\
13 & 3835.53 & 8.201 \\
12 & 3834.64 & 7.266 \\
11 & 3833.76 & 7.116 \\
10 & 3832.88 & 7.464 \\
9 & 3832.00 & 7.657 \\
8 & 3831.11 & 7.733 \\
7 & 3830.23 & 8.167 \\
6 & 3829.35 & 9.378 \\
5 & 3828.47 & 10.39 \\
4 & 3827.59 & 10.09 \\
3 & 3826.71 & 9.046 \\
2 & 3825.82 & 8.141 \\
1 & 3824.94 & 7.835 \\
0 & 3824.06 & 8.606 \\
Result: 1.69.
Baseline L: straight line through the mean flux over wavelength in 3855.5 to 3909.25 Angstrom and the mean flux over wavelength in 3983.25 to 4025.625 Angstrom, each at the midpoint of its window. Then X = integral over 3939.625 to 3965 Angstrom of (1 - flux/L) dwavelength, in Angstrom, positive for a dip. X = 4.7 Angstrom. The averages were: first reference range 12.1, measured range 12.6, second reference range 17.9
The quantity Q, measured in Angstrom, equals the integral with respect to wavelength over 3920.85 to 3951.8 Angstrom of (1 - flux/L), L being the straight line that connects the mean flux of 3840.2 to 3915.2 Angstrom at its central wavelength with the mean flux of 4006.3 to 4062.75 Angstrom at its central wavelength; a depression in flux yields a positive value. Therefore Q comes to 8.52 Angstrom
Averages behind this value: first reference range 12.1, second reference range 18.5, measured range 10.5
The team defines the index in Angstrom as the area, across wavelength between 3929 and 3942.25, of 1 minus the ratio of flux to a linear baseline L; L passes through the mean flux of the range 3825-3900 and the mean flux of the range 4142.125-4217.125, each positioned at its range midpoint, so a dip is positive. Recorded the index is 5.5 Angstrom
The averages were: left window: 10.9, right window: 18.8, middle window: 7.5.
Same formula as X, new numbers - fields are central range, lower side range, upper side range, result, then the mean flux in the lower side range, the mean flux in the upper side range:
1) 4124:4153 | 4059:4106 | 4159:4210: -0.11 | 18.2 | 18.8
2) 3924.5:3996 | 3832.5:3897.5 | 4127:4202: 8.12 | 11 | 18.7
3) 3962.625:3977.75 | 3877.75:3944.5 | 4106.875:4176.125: 5.35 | 11.7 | 18.8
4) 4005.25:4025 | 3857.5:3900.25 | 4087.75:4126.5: -3.58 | 11.9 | 18.1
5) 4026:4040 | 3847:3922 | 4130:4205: -2.75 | 12.3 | 18.7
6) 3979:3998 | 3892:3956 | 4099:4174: -3.47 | 12.3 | 18.5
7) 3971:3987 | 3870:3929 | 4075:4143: 1.49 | 12.6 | 18.4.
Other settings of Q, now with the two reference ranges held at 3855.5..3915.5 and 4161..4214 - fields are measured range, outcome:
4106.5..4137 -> -1.93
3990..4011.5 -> -4.00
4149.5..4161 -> -0.60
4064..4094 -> -4.54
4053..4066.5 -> -1.83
